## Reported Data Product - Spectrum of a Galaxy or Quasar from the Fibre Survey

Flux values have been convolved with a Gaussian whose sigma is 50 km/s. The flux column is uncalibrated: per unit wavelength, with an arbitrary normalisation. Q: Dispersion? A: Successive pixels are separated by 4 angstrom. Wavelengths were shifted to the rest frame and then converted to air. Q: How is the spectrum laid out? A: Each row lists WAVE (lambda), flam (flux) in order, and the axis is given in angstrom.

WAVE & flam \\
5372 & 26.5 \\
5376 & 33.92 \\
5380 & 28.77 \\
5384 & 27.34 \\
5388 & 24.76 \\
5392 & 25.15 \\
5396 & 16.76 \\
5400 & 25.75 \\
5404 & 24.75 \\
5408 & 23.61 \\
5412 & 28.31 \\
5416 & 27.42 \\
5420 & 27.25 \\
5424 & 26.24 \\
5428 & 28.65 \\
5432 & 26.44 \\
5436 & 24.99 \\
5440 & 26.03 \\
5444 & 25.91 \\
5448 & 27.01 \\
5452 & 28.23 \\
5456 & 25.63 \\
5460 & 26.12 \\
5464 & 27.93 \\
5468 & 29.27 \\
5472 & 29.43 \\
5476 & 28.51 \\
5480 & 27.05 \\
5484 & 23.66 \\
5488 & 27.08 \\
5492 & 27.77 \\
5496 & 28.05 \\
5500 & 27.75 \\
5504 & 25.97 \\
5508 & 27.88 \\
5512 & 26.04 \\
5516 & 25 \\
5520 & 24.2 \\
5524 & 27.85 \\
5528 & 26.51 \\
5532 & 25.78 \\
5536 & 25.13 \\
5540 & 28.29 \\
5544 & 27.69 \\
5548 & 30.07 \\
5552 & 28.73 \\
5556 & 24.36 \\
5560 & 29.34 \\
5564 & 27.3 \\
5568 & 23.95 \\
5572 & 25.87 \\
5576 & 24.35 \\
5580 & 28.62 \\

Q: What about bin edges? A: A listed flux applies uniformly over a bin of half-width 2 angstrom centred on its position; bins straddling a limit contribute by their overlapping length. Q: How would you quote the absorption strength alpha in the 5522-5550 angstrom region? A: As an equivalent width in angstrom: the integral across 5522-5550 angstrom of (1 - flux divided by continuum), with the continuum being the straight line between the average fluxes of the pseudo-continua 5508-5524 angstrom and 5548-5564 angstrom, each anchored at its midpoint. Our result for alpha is -0.6 angstrom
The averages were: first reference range 25.8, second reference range 27.8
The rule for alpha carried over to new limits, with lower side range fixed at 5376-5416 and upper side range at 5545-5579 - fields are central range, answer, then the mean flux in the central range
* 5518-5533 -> 0.3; 26.1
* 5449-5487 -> -1.7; 27.3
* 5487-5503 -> -0.8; 27.6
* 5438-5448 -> -0.1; 26.2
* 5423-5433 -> -0.6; 27.3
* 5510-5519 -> 0.4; 25.4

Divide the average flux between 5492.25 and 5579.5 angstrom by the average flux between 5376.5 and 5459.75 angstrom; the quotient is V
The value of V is 1.02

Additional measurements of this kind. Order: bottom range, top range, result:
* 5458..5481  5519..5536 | 0.93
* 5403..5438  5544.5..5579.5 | 1.02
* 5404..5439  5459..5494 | 1.04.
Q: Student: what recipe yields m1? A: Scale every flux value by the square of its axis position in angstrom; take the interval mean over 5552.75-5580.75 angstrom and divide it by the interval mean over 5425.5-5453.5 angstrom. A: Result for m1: 1.0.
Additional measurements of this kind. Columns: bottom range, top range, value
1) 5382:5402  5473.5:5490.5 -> 1.15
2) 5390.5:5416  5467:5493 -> 1.16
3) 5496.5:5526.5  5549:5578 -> 1.02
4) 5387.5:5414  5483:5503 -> 1.16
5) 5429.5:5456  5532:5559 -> 1.07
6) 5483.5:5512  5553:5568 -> 1.01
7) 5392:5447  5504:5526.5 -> 1.06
